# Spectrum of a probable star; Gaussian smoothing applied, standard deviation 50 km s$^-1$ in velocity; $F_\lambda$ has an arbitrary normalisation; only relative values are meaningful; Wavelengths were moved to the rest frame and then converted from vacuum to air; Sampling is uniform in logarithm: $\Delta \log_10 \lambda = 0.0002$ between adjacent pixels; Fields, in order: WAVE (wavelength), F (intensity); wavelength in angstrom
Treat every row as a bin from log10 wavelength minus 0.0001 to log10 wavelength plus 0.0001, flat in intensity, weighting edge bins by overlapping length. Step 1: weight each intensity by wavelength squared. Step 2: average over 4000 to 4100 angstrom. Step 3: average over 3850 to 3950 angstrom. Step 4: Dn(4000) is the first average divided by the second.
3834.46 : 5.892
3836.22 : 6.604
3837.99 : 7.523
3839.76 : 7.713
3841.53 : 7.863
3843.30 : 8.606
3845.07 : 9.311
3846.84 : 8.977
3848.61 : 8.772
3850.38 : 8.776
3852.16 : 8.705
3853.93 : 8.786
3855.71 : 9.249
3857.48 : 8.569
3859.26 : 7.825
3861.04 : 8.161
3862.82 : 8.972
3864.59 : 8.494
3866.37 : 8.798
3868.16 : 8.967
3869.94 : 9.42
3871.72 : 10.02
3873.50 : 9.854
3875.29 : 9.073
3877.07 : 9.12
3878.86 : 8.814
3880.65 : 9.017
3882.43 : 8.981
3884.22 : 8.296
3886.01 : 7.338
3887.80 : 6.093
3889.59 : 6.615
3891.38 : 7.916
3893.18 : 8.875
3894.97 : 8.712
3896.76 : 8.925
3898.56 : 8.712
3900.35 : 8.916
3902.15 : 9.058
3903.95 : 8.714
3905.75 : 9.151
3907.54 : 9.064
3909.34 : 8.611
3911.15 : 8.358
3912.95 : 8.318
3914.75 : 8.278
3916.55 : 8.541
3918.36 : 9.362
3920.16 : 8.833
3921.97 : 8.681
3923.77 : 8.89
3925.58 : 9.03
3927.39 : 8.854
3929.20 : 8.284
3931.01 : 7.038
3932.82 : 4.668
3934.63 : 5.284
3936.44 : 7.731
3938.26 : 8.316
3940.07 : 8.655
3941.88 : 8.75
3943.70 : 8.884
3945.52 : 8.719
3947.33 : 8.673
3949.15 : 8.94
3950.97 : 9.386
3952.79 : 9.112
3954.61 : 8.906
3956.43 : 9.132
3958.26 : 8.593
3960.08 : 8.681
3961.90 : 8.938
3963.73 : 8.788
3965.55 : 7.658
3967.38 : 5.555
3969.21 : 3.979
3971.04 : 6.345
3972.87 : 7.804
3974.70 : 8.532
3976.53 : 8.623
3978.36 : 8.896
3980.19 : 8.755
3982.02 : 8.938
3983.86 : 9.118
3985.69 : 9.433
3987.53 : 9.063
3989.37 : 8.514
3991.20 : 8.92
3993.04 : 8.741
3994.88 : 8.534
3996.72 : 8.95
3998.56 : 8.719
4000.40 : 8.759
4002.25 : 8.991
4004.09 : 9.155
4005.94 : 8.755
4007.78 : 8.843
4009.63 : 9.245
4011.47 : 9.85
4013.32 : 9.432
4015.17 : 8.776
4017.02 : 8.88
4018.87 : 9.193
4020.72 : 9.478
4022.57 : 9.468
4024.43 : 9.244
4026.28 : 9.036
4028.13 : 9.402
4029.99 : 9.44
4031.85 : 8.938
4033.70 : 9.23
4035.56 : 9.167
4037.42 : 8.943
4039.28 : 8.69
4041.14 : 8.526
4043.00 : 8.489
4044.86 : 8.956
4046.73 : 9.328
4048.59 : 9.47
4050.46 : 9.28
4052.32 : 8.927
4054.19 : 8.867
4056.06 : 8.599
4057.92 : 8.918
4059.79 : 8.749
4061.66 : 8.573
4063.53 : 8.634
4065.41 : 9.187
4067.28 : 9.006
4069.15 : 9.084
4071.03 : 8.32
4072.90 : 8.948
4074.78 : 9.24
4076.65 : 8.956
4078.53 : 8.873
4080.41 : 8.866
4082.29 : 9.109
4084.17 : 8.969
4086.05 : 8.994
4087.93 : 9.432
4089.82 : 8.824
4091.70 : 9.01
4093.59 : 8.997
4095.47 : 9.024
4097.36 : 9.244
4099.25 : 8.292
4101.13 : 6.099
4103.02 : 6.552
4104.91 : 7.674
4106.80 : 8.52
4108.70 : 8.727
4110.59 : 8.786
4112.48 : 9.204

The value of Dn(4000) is 1.1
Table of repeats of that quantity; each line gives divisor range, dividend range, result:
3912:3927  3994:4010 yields 1.06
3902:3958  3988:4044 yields 1.11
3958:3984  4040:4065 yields 1.17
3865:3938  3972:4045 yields 1.12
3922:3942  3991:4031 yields 1.22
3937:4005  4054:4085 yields 1.10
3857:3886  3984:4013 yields 1.08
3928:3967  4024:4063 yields 1.15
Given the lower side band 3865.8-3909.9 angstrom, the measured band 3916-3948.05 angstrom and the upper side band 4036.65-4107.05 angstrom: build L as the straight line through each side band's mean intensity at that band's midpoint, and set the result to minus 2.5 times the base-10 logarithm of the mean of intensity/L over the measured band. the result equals 0.07 mag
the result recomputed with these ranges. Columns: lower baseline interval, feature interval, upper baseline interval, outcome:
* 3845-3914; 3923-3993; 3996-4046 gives 0.084 mag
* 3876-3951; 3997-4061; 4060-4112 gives -0.060 mag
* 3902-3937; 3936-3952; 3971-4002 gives -0.039 mag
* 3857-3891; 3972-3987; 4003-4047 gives 0.019 mag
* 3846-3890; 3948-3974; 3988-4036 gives 0.118 mag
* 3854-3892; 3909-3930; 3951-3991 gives -0.030 mag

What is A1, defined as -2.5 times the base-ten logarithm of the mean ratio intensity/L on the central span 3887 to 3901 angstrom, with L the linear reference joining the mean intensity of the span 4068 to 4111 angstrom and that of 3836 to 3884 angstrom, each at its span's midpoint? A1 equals 0.080 mag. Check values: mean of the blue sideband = 8.73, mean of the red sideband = 8.63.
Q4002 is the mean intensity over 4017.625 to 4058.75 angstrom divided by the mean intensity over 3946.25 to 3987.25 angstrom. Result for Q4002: 1.1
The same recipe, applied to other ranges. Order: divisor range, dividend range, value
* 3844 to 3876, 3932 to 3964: 0.93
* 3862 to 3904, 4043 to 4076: 1.03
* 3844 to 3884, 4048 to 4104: 0.98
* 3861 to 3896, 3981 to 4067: 1.05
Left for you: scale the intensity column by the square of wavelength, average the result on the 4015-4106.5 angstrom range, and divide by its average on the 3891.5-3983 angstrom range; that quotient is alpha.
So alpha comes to 1.13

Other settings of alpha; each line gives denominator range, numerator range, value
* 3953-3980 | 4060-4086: 1.18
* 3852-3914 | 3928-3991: 0.98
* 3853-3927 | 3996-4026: 1.12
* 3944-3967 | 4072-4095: 1.10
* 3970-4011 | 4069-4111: 1.04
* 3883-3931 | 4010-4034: 1.16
